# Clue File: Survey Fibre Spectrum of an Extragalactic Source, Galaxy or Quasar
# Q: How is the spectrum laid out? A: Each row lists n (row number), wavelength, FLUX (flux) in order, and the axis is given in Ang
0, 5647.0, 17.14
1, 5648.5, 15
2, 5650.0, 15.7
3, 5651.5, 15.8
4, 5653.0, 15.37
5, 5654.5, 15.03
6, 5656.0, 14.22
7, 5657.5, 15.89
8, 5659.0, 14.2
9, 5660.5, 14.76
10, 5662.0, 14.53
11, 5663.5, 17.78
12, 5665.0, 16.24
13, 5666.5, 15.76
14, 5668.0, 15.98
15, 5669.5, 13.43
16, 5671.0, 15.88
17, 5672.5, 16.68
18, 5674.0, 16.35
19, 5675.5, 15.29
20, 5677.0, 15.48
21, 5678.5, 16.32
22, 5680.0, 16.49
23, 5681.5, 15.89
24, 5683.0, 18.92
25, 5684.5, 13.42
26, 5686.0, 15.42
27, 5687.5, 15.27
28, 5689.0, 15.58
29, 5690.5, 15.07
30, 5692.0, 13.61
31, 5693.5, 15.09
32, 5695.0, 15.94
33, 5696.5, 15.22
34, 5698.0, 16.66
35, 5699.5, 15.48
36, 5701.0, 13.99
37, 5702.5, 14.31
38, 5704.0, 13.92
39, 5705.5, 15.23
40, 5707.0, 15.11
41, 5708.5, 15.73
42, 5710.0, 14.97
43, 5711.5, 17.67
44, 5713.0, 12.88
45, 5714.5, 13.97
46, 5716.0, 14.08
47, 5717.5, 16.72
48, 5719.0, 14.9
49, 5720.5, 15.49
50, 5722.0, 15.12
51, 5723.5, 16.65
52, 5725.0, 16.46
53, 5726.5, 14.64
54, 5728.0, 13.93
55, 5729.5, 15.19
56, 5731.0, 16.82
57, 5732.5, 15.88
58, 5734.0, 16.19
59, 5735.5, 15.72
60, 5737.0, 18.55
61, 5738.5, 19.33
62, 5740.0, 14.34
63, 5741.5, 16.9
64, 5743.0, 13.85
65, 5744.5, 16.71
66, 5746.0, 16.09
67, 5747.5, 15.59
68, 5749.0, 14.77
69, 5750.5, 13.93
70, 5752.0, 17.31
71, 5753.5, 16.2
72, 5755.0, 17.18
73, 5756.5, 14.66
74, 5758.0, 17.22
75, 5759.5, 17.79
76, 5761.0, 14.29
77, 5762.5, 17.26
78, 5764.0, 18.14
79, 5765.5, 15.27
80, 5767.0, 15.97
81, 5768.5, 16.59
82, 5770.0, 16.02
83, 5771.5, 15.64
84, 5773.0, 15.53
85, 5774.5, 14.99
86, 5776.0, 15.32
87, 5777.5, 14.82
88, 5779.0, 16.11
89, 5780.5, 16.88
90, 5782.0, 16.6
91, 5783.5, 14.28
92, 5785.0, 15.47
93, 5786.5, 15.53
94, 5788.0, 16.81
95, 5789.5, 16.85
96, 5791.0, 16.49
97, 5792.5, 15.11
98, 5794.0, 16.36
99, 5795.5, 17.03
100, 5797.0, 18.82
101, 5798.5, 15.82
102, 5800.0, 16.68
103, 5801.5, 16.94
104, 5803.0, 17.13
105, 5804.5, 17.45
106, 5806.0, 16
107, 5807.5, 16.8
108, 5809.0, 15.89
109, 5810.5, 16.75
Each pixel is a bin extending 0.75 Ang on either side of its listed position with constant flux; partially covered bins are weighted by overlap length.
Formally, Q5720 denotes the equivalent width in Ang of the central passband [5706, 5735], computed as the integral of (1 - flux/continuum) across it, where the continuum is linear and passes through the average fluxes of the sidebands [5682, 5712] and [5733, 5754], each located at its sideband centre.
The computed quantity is 0.6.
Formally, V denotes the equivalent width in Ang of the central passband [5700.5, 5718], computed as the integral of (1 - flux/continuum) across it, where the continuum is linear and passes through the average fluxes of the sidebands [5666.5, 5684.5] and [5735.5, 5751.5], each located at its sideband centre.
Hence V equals 1.2 Ang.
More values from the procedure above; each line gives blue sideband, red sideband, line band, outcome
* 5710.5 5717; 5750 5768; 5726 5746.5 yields -0.7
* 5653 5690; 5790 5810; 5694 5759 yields 1.8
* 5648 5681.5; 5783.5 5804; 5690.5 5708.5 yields 0.9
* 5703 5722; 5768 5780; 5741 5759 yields -0.6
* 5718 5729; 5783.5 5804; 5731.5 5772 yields -1.1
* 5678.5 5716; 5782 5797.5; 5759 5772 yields -0.3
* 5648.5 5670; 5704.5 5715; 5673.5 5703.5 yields -0.5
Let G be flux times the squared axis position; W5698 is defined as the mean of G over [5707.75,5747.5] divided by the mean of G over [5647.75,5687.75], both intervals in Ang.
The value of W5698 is 1.03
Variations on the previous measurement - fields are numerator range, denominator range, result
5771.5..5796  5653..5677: 1.07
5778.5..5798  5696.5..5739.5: 1.08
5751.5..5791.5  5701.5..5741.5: 1.05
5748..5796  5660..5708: 1.07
